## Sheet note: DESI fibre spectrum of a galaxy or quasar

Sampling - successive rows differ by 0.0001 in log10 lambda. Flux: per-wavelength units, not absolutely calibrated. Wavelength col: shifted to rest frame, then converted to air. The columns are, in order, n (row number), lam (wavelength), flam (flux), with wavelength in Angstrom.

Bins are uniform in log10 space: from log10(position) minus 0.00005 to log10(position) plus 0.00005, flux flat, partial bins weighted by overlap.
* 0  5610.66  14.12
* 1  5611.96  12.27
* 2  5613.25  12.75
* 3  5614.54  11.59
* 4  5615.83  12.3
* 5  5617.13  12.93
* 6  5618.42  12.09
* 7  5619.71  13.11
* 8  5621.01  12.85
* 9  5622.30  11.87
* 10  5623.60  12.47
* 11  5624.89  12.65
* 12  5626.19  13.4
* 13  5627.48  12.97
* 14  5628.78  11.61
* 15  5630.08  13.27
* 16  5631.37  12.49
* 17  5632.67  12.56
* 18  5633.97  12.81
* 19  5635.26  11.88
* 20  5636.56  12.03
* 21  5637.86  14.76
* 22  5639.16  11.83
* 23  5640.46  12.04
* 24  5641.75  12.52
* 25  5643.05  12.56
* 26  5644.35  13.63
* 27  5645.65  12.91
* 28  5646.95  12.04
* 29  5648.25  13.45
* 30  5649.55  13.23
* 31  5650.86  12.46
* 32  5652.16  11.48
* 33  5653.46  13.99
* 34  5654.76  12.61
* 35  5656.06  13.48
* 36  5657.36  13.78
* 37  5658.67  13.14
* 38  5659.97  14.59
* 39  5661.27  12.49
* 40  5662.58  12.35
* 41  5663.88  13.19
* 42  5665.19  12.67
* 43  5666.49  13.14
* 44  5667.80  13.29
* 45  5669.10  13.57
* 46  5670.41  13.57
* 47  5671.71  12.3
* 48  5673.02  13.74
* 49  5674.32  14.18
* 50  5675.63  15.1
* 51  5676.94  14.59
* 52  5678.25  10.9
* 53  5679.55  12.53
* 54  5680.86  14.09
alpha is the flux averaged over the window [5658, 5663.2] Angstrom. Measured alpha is 13.1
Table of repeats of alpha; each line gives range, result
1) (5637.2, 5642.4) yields 12.8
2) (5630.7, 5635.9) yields 12.5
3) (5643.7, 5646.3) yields 13.3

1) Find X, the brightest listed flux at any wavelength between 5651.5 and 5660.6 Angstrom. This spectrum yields 14.59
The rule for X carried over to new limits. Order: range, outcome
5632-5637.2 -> 12.81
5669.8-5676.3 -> 15.1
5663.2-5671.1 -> 13.57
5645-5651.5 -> 13.45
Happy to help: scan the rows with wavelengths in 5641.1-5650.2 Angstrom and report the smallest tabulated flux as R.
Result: 12.04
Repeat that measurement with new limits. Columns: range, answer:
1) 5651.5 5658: 11.48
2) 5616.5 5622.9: 11.87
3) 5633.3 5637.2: 11.88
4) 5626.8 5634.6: 11.61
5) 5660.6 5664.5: 12.35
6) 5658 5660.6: 13.14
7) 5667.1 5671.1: 13.29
